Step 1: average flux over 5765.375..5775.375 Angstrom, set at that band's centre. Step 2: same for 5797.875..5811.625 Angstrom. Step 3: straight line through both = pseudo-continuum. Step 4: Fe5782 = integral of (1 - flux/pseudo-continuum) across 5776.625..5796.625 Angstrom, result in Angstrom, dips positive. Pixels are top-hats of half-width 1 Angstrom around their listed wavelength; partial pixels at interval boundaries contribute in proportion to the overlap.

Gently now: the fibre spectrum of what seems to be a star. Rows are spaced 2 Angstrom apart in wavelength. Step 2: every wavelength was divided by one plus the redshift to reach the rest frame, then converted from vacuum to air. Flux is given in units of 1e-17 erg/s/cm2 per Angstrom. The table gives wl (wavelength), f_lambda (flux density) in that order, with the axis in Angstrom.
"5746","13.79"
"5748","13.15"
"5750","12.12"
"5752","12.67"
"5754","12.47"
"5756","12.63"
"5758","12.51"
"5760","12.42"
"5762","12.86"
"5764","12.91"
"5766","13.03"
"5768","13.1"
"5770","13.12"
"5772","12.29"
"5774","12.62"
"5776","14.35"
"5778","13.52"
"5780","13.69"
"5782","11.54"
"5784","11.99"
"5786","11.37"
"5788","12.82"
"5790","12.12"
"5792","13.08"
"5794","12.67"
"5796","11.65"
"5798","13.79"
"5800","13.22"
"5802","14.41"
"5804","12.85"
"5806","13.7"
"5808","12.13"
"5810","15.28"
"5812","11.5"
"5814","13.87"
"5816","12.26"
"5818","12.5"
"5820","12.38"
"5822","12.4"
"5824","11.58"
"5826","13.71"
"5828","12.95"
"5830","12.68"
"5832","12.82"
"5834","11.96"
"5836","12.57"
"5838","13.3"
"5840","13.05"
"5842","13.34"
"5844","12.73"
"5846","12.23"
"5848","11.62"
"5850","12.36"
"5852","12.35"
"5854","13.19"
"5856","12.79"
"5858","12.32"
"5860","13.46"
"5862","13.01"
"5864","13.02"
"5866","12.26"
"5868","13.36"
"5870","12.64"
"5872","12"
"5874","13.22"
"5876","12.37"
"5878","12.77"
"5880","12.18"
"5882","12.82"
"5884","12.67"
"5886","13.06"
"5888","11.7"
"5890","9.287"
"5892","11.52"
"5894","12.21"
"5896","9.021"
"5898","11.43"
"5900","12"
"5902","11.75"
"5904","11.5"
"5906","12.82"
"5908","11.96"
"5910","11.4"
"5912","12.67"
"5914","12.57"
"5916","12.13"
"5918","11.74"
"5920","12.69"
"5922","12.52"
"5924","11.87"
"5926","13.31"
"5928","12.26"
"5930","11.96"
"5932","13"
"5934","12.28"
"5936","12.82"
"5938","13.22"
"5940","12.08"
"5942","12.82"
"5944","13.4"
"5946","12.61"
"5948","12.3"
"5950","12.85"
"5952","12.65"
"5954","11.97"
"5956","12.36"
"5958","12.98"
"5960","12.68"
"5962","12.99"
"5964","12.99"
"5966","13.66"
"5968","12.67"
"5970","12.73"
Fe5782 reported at 1.04 Angstrom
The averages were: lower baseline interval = 12.9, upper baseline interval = 13.5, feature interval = 12.5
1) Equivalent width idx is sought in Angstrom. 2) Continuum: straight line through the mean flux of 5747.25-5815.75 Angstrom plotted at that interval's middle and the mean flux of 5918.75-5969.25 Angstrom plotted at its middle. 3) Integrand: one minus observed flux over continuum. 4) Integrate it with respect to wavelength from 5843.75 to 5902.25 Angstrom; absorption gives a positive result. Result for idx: 2.3 Angstrom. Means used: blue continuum 12.9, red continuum 12.7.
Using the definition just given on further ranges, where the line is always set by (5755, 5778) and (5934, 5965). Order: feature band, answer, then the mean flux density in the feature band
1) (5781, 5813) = 0.3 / 12.8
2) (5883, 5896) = 1.3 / 11.5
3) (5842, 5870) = 0.3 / 12.7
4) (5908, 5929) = 0.7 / 12.3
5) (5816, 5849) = 0.6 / 12.6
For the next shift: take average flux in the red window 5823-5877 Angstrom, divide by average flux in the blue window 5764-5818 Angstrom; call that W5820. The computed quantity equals 0.98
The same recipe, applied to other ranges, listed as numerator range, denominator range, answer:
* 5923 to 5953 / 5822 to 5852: 1.00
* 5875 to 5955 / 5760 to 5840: 0.95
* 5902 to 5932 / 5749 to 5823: 0.96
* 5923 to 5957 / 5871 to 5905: 1.06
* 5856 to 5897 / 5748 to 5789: 0.96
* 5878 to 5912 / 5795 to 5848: 0.92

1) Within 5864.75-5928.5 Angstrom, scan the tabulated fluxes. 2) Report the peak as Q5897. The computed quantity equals 13.36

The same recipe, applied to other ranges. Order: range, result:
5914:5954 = 13.4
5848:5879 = 13.46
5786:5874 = 15.28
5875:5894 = 13.06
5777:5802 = 14.41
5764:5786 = 14.35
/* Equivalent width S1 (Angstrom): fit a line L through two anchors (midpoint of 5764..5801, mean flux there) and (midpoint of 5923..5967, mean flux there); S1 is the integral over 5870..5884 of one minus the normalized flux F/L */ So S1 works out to 0.2 Angstrom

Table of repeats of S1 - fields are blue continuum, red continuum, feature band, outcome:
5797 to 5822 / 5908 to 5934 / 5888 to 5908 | 1.8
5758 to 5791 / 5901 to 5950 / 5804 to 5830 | -0.4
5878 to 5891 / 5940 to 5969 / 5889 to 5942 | 1.4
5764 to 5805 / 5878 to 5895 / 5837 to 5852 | -0.4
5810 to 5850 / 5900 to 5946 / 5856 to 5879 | -0.4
